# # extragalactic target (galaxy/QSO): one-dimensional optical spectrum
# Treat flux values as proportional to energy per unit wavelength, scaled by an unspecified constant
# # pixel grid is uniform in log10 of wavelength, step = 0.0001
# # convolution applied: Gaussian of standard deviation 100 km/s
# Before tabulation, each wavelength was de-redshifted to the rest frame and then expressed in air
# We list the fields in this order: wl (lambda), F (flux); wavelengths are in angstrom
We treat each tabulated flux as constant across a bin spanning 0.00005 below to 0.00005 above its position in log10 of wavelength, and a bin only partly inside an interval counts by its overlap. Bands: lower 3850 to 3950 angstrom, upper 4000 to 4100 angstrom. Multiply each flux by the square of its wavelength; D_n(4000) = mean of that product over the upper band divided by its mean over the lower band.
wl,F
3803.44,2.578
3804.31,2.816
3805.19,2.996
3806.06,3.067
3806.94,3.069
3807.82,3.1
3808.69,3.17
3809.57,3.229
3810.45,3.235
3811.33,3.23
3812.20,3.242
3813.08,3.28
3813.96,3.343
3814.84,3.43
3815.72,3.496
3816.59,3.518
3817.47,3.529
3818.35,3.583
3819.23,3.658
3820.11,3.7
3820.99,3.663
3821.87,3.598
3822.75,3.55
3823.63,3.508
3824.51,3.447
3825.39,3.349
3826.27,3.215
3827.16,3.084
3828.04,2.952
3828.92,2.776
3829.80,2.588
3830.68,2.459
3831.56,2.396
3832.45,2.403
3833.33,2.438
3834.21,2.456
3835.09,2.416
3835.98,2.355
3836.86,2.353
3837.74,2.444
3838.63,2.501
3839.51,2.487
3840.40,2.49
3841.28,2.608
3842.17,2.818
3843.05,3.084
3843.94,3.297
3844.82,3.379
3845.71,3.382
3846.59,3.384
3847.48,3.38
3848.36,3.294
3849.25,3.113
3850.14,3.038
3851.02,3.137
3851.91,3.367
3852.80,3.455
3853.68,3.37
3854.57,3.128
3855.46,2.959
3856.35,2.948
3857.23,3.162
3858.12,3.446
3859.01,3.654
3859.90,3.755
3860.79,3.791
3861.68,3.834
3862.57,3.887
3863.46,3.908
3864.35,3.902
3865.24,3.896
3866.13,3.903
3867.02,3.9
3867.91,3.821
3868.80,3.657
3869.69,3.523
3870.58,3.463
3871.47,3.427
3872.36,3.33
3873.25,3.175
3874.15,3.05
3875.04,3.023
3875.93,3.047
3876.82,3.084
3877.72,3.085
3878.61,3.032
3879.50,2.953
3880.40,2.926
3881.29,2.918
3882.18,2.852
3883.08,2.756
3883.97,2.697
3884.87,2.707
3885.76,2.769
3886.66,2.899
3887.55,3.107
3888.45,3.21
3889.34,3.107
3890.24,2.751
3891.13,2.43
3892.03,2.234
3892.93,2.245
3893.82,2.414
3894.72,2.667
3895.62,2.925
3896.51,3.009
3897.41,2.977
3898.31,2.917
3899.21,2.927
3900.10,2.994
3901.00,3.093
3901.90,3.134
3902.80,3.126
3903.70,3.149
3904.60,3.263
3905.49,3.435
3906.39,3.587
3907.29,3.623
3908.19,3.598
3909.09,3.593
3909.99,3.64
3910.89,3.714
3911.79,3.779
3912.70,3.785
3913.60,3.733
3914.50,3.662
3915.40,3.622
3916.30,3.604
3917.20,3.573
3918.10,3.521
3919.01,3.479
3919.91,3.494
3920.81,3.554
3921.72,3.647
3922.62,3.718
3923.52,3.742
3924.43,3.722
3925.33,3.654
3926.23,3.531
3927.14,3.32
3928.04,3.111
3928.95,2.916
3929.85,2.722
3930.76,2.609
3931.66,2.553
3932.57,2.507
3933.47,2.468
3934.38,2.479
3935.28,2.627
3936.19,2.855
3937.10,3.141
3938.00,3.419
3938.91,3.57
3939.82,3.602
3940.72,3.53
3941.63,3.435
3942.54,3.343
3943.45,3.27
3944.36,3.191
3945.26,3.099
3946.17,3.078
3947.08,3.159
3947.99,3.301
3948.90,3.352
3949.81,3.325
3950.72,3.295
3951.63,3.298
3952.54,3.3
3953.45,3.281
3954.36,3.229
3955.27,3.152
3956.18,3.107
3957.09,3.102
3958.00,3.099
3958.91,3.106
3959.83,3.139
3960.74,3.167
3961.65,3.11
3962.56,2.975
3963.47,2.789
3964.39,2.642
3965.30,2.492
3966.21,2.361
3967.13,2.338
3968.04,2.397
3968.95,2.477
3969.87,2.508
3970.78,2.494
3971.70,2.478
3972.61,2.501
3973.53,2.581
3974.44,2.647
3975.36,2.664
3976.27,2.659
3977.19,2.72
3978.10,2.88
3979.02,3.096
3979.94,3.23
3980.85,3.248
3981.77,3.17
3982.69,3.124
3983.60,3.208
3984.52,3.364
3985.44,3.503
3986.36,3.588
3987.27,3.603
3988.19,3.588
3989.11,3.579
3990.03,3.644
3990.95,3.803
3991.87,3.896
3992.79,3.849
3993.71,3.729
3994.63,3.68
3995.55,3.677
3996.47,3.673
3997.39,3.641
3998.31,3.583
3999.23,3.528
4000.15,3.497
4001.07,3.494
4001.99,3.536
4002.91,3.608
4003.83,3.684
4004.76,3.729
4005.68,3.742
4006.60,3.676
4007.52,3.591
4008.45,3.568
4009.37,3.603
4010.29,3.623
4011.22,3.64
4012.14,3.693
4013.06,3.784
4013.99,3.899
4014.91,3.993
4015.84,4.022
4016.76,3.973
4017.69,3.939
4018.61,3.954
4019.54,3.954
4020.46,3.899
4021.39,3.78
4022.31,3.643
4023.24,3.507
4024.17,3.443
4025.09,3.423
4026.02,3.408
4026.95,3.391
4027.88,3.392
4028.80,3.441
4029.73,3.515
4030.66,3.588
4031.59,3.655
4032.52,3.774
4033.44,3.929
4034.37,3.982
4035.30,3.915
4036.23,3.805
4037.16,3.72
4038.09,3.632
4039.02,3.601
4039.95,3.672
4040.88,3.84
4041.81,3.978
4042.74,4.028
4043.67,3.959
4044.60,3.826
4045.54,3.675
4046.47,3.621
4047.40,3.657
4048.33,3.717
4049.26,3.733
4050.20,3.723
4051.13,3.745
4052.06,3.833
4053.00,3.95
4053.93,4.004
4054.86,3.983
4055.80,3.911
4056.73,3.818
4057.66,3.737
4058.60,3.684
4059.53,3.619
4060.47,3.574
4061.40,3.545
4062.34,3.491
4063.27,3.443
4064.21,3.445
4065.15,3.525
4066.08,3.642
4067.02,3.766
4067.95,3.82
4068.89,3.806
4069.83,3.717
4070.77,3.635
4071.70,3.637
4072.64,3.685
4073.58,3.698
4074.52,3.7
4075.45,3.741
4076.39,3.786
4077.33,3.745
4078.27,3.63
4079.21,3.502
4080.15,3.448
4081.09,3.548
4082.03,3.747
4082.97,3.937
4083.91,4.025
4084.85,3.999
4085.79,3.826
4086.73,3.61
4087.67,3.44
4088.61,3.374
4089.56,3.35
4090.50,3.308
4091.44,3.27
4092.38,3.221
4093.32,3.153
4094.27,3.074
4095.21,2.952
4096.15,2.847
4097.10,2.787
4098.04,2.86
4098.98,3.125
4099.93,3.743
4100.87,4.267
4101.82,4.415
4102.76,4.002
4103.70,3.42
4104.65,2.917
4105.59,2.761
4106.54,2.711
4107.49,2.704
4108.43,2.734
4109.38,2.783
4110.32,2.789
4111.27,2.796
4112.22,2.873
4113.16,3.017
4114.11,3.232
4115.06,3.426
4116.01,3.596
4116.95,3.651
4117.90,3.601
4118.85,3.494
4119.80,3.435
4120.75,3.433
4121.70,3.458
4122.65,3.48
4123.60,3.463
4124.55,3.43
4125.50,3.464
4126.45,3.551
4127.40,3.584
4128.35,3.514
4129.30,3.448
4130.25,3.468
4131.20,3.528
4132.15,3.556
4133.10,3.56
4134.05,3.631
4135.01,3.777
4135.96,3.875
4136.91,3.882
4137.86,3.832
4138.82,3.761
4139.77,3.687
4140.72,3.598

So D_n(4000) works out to 1.2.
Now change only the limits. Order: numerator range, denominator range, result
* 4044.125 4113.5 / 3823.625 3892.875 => 1.27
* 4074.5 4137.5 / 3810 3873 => 1.21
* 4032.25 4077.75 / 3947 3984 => 1.34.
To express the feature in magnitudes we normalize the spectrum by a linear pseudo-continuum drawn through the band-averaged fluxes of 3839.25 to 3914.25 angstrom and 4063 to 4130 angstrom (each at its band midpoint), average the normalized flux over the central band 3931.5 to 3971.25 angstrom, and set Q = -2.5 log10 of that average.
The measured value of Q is 0.10 mag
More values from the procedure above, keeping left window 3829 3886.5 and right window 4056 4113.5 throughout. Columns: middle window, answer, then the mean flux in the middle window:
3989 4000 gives -0.12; 3.69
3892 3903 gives 0.12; 2.84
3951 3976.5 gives 0.16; 2.83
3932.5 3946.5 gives 0.04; 3.12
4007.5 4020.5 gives -0.14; 3.81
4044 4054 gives -0.11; 3.76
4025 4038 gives -0.08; 3.64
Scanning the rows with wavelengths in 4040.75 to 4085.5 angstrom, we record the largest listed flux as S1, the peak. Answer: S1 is 4.028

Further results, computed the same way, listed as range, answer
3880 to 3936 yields 3.785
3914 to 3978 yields 3.742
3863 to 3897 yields 3.908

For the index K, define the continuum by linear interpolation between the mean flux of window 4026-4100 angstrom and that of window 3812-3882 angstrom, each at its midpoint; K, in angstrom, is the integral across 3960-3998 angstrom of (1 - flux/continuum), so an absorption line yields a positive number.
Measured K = 4.0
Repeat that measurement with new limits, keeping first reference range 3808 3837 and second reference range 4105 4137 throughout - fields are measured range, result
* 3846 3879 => -2.80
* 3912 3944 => -1.09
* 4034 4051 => -2.60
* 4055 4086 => -3.70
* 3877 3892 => 1.38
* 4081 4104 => -1.22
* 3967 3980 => 2.39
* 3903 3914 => -1.32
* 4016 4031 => -1.76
